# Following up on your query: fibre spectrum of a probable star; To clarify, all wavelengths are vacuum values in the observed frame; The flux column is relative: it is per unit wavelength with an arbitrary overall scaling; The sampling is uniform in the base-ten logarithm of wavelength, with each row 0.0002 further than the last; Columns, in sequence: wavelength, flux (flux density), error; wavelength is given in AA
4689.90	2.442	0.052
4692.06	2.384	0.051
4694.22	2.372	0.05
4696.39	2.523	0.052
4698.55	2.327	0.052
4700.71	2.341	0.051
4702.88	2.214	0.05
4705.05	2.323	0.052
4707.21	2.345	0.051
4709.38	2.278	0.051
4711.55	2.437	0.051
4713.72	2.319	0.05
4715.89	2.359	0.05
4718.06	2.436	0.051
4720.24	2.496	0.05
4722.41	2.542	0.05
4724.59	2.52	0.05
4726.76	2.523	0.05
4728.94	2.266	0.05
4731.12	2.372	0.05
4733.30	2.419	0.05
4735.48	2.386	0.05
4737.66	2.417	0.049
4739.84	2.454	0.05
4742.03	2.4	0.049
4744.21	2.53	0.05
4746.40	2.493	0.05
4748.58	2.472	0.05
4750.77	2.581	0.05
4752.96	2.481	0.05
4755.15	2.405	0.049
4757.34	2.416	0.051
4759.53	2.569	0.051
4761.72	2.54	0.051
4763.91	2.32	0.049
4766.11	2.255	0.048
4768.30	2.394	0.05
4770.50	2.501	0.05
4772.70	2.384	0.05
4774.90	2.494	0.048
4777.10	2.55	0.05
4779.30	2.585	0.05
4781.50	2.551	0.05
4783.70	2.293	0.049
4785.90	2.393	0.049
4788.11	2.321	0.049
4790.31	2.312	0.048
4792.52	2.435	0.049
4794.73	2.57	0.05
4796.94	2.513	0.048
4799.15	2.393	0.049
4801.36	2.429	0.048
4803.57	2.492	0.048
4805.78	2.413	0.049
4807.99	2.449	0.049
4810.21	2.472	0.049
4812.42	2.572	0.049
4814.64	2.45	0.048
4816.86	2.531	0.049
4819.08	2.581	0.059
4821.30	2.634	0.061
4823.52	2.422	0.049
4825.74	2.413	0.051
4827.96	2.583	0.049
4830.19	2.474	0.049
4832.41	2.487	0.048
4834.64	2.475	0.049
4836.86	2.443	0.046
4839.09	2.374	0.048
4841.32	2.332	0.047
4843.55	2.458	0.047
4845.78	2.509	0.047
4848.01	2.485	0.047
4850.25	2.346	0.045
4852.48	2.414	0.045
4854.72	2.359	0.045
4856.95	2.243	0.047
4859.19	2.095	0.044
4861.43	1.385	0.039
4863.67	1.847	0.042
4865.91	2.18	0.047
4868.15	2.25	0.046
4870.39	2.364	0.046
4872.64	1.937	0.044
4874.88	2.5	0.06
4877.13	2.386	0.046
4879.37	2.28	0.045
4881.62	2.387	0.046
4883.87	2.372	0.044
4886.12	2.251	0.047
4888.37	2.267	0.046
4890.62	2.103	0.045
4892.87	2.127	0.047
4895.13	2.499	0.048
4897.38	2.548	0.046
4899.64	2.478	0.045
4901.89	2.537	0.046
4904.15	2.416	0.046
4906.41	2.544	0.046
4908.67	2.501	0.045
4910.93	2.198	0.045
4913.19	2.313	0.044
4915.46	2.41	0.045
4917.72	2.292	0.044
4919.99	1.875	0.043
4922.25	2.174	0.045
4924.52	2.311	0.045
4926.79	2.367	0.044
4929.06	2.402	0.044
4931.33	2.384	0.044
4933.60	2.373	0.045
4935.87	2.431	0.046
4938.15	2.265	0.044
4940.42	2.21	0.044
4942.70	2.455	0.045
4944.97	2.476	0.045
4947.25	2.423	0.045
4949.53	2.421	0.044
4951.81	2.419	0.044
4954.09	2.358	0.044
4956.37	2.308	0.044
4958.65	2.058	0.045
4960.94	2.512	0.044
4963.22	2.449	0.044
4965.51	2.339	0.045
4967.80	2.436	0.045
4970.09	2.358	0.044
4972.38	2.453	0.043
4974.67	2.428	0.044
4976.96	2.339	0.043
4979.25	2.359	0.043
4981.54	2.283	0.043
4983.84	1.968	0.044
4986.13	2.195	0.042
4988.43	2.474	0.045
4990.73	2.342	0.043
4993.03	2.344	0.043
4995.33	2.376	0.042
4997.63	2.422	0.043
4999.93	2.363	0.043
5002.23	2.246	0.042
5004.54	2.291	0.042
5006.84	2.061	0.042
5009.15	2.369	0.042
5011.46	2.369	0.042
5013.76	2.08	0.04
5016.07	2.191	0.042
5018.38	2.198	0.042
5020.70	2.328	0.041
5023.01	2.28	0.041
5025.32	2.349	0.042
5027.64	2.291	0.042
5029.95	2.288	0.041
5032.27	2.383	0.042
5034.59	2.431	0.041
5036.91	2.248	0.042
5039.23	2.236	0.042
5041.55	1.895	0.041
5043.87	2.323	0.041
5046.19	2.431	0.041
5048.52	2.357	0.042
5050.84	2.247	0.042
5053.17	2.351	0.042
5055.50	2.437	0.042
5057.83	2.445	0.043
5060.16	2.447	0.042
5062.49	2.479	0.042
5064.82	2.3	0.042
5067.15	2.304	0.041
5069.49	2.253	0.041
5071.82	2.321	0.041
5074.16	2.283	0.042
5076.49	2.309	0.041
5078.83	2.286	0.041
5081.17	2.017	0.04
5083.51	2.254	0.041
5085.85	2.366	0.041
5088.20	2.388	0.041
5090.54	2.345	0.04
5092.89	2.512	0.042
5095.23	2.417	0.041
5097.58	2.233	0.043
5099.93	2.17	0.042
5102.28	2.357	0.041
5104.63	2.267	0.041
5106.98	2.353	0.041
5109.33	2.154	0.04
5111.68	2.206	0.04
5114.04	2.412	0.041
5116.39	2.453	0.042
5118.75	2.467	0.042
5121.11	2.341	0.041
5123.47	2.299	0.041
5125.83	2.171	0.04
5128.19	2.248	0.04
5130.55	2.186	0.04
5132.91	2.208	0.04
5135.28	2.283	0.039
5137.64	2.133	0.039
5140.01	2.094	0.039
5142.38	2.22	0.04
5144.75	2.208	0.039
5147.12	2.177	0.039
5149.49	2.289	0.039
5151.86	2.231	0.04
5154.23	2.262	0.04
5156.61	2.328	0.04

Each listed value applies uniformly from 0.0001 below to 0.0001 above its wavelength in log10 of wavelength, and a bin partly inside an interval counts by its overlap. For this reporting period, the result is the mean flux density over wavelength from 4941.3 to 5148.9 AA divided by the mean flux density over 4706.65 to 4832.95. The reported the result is 0.9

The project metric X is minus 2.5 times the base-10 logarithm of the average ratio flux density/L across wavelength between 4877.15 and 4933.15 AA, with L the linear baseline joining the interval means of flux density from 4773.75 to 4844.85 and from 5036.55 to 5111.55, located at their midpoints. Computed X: 0.03 mag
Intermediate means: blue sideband 2.47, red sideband 2.31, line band 2.34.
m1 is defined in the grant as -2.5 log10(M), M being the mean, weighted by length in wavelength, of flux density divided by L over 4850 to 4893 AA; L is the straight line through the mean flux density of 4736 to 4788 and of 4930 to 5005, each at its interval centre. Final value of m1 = 0.09 mag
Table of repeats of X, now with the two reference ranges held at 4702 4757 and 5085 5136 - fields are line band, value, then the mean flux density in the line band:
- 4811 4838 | -0.050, 2.51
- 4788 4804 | -0.017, 2.44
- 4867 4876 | 0.054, 2.26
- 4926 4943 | 0.002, 2.36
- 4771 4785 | -0.032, 2.48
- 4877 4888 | 0.023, 2.33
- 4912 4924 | 0.070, 2.22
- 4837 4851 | -0.015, 2.42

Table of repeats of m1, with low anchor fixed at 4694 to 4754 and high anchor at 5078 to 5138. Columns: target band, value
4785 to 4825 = -0.034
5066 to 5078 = 0.004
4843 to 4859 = -0.003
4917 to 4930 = 0.056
